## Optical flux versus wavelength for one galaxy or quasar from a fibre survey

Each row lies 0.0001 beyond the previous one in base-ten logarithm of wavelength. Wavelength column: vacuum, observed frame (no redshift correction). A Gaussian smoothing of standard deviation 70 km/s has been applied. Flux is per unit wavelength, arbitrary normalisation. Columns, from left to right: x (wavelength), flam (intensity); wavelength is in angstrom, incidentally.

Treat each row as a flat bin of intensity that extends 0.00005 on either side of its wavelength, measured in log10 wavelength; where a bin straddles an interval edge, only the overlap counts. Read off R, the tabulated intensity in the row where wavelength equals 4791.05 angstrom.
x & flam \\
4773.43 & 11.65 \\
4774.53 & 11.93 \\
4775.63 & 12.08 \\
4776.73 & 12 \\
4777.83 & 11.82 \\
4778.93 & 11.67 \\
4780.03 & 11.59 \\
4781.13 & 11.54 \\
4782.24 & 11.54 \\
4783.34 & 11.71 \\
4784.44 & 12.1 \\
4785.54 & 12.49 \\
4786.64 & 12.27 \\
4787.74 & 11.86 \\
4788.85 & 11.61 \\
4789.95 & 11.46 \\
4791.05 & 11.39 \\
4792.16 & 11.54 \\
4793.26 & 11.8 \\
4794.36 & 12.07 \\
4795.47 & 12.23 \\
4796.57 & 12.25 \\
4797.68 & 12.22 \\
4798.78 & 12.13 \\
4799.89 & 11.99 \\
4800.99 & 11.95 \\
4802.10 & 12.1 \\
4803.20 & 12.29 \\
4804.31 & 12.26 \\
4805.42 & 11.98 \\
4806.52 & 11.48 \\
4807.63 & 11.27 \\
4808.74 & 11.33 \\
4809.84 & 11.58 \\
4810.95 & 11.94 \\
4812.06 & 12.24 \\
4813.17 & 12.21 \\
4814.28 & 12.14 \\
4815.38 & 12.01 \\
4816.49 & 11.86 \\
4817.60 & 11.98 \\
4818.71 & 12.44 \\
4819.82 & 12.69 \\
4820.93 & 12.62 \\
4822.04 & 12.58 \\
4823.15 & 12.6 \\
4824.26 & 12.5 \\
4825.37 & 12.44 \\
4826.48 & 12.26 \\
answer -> 11.39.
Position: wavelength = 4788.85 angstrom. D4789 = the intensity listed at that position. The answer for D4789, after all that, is 11.61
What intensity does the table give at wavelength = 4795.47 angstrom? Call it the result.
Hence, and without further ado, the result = 12.23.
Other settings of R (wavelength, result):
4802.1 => 12.1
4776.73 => 12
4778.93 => 11.67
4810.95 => 11.94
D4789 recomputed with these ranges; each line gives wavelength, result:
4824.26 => 12.5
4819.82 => 12.69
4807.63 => 11.27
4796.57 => 12.25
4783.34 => 11.71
